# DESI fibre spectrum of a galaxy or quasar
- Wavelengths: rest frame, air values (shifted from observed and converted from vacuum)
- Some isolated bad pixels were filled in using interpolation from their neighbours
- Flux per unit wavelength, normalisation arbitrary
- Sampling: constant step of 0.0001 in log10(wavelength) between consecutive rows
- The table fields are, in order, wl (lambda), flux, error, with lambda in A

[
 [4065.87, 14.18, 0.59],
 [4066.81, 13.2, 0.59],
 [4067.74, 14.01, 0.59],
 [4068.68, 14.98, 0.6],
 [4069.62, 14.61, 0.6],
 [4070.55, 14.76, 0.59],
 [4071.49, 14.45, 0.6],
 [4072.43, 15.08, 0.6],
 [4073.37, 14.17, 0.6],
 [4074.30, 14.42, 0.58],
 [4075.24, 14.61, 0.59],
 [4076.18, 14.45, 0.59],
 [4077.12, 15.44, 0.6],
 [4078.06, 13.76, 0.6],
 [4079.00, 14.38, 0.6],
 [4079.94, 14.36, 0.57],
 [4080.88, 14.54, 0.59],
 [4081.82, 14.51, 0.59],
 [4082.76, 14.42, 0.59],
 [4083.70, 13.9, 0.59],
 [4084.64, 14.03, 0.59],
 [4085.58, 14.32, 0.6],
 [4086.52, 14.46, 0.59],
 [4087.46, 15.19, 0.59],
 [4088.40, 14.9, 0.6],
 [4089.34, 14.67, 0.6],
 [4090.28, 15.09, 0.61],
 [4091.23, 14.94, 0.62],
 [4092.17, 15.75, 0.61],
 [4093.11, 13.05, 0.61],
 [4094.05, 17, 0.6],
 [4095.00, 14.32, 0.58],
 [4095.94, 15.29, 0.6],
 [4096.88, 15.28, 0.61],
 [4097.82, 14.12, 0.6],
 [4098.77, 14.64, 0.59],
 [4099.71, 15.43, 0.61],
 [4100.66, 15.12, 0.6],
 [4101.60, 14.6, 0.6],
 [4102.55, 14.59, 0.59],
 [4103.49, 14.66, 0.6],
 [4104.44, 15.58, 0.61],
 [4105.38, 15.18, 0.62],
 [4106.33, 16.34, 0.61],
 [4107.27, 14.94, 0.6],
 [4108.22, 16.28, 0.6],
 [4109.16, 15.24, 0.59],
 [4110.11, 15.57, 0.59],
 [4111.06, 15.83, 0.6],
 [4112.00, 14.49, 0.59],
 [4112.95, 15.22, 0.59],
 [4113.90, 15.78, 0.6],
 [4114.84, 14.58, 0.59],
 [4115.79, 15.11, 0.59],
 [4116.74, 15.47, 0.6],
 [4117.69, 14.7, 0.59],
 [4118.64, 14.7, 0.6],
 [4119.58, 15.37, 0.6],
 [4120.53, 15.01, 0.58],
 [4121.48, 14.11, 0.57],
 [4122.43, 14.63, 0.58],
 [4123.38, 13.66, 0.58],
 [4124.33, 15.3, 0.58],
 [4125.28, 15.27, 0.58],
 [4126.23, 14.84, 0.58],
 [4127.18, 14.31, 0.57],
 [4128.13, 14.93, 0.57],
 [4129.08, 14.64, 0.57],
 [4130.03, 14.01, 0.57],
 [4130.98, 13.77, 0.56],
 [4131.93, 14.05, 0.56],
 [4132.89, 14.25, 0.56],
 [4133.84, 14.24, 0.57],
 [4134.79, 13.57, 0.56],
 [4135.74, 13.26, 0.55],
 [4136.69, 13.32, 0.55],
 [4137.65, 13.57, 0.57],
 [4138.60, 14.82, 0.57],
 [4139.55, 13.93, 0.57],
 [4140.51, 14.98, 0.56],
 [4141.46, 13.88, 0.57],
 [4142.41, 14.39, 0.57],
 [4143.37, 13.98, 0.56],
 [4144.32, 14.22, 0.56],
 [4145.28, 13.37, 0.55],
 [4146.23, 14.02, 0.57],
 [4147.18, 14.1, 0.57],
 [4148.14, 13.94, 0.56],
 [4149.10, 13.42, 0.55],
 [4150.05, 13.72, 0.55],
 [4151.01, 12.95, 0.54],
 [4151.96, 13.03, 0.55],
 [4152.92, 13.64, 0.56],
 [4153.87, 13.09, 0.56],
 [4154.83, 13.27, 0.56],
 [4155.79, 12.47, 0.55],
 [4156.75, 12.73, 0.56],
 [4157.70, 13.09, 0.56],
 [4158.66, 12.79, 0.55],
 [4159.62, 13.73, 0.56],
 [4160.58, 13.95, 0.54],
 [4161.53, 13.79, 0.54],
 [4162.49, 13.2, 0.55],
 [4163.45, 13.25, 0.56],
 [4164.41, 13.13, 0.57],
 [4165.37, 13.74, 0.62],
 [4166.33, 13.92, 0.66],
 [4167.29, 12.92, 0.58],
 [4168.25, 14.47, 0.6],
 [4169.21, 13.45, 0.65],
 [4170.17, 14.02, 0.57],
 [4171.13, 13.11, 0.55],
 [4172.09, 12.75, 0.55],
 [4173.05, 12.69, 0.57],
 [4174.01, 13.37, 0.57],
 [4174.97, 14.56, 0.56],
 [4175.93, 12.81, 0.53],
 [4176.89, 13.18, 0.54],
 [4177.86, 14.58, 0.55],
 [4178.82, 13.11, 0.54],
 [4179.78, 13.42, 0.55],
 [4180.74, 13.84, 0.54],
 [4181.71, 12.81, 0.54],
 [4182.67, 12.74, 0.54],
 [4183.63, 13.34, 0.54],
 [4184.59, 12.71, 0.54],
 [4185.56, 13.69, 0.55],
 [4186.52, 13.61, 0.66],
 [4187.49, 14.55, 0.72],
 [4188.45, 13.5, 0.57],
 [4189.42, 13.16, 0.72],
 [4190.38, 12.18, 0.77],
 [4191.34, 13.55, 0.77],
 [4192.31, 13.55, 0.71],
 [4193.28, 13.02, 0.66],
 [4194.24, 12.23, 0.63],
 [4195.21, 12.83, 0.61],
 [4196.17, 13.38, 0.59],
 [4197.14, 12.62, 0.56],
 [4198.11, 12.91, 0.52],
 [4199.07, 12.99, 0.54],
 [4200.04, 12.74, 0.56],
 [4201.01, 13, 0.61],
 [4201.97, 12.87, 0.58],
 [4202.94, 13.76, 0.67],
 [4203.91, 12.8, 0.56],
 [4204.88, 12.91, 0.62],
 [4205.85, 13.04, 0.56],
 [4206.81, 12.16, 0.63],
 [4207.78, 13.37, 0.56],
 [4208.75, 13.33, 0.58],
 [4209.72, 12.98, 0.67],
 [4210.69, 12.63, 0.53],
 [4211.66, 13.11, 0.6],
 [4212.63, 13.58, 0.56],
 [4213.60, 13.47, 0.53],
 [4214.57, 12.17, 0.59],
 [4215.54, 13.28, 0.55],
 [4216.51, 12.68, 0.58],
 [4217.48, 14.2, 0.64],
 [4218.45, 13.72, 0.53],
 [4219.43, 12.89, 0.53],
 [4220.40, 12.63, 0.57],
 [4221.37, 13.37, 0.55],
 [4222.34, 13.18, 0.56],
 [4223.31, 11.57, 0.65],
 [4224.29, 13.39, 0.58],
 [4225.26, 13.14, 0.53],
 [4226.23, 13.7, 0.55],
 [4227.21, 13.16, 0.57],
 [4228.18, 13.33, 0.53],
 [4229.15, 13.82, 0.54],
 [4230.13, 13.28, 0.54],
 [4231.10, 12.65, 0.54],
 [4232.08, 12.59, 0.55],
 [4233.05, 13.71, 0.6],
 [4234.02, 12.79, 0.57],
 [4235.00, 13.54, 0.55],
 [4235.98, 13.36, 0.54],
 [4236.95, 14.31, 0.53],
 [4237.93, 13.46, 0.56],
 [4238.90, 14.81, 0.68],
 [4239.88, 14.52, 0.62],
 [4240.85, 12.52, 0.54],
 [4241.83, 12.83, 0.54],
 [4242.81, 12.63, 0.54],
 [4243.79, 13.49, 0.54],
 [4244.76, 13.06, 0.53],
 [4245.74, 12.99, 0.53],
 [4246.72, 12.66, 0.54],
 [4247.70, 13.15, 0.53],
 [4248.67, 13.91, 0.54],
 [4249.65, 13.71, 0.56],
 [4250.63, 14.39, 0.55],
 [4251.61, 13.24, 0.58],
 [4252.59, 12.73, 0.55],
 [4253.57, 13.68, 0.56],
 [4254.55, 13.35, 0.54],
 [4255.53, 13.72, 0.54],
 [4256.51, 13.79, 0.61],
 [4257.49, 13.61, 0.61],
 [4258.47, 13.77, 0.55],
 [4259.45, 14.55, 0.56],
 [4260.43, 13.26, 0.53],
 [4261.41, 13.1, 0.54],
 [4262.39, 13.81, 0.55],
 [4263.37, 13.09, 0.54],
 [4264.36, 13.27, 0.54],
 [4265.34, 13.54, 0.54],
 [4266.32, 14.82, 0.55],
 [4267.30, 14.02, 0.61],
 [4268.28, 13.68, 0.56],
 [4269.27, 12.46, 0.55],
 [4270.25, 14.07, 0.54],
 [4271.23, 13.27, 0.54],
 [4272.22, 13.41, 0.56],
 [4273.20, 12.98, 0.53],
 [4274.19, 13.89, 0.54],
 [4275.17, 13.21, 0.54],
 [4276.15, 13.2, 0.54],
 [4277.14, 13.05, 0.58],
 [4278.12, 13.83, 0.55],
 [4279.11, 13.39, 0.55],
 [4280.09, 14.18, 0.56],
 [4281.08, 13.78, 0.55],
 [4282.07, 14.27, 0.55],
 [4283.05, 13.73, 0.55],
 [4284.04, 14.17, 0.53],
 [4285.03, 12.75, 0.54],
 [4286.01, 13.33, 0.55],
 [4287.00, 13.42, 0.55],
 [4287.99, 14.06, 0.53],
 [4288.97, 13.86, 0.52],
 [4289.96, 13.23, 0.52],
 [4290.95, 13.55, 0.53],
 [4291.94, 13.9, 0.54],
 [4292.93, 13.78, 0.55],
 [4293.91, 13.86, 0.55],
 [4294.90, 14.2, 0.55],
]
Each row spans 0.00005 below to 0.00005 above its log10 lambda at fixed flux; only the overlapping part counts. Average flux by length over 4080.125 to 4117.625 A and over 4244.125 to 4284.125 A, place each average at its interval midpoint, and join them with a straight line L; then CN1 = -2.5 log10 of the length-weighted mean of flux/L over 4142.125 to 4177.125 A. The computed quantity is 0.08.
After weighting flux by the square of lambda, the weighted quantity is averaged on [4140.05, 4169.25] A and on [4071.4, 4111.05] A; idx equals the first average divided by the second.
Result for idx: 0.94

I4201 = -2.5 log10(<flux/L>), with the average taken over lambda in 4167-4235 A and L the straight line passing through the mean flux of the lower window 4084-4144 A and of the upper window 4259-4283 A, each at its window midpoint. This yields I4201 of 0.07 mag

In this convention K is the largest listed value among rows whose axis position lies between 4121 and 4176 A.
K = 15.3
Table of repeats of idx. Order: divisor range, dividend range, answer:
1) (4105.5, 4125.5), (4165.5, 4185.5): 0.91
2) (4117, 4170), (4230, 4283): 1.02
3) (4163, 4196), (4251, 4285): 1.06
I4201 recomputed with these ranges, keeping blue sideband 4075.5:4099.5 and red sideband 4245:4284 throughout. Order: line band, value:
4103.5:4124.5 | -0.04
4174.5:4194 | 0.05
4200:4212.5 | 0.07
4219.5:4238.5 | 0.05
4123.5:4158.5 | 0.04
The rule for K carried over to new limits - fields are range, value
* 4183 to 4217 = 14.55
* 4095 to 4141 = 16.34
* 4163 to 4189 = 14.58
